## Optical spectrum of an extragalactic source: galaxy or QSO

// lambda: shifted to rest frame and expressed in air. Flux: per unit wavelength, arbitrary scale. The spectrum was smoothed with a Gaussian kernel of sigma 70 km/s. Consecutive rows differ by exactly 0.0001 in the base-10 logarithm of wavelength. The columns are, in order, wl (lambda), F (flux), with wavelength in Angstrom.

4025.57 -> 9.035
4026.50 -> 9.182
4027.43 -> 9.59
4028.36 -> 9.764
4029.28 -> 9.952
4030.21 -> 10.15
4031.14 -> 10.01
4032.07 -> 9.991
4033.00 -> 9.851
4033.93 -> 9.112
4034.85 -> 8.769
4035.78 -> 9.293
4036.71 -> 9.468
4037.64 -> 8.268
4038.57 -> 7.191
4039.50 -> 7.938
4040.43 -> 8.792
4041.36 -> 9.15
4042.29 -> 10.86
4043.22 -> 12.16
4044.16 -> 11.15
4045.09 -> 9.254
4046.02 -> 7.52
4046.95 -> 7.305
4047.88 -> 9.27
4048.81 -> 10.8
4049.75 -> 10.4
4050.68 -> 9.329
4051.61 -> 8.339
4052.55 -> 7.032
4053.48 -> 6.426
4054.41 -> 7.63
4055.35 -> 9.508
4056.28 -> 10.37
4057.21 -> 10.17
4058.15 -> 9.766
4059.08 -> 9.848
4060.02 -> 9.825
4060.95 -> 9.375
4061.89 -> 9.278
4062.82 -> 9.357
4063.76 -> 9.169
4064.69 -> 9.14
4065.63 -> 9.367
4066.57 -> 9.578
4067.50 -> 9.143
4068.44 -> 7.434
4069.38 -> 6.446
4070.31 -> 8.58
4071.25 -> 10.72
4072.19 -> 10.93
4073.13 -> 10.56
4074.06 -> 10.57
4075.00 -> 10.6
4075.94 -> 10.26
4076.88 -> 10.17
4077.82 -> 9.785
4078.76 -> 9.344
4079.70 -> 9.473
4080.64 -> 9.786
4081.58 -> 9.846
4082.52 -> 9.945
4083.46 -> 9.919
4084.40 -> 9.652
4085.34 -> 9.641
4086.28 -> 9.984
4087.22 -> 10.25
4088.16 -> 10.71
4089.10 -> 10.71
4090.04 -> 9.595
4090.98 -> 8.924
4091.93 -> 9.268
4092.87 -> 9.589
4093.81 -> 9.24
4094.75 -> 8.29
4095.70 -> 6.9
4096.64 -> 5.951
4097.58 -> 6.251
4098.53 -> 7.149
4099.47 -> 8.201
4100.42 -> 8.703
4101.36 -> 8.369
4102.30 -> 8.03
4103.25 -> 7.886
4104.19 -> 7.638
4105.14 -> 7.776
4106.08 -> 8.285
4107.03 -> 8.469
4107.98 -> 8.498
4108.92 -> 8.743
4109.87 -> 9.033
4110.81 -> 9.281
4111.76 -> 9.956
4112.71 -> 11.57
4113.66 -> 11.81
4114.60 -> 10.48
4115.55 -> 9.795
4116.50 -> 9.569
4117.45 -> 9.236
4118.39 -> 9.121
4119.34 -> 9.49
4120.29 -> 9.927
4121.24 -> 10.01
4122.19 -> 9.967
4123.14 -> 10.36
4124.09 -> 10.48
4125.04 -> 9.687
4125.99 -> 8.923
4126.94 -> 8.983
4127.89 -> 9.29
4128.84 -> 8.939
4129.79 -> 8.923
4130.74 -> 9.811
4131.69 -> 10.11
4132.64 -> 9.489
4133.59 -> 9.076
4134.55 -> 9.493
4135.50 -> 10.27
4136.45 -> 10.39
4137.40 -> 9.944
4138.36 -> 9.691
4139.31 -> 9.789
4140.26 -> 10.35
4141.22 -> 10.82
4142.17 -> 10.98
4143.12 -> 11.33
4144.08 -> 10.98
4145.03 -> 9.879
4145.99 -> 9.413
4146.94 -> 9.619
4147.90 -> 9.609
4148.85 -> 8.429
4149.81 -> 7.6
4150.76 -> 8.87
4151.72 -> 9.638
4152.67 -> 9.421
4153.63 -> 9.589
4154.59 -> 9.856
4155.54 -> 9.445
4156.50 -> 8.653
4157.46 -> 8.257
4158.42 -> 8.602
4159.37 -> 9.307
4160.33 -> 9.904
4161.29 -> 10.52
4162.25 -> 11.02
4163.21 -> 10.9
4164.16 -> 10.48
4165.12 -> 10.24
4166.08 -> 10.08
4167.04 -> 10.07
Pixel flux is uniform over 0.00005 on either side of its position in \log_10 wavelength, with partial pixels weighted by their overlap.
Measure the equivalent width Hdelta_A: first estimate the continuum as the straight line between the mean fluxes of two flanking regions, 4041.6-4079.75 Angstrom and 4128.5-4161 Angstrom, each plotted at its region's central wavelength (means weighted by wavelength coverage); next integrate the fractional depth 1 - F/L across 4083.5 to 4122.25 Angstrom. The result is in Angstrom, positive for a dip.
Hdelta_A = 1.8 Angstrom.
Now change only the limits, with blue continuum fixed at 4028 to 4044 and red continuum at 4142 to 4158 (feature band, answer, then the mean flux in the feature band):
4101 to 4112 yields 1.2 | 8.47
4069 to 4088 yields -0.8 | 9.86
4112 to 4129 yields -0.7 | 9.88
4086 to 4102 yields 1.3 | 8.69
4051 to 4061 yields 0.6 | 8.93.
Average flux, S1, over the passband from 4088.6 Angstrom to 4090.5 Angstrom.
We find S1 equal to 10.2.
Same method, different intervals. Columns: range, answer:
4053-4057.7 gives 8.82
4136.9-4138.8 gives 9.8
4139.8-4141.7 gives 10.6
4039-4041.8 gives 8.61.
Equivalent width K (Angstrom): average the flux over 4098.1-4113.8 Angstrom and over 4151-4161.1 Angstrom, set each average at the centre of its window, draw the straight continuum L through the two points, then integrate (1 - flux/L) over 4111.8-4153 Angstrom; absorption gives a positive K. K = -3.59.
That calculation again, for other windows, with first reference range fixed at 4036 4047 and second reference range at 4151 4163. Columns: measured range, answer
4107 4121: -0.5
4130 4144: -1.0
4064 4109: 1.2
